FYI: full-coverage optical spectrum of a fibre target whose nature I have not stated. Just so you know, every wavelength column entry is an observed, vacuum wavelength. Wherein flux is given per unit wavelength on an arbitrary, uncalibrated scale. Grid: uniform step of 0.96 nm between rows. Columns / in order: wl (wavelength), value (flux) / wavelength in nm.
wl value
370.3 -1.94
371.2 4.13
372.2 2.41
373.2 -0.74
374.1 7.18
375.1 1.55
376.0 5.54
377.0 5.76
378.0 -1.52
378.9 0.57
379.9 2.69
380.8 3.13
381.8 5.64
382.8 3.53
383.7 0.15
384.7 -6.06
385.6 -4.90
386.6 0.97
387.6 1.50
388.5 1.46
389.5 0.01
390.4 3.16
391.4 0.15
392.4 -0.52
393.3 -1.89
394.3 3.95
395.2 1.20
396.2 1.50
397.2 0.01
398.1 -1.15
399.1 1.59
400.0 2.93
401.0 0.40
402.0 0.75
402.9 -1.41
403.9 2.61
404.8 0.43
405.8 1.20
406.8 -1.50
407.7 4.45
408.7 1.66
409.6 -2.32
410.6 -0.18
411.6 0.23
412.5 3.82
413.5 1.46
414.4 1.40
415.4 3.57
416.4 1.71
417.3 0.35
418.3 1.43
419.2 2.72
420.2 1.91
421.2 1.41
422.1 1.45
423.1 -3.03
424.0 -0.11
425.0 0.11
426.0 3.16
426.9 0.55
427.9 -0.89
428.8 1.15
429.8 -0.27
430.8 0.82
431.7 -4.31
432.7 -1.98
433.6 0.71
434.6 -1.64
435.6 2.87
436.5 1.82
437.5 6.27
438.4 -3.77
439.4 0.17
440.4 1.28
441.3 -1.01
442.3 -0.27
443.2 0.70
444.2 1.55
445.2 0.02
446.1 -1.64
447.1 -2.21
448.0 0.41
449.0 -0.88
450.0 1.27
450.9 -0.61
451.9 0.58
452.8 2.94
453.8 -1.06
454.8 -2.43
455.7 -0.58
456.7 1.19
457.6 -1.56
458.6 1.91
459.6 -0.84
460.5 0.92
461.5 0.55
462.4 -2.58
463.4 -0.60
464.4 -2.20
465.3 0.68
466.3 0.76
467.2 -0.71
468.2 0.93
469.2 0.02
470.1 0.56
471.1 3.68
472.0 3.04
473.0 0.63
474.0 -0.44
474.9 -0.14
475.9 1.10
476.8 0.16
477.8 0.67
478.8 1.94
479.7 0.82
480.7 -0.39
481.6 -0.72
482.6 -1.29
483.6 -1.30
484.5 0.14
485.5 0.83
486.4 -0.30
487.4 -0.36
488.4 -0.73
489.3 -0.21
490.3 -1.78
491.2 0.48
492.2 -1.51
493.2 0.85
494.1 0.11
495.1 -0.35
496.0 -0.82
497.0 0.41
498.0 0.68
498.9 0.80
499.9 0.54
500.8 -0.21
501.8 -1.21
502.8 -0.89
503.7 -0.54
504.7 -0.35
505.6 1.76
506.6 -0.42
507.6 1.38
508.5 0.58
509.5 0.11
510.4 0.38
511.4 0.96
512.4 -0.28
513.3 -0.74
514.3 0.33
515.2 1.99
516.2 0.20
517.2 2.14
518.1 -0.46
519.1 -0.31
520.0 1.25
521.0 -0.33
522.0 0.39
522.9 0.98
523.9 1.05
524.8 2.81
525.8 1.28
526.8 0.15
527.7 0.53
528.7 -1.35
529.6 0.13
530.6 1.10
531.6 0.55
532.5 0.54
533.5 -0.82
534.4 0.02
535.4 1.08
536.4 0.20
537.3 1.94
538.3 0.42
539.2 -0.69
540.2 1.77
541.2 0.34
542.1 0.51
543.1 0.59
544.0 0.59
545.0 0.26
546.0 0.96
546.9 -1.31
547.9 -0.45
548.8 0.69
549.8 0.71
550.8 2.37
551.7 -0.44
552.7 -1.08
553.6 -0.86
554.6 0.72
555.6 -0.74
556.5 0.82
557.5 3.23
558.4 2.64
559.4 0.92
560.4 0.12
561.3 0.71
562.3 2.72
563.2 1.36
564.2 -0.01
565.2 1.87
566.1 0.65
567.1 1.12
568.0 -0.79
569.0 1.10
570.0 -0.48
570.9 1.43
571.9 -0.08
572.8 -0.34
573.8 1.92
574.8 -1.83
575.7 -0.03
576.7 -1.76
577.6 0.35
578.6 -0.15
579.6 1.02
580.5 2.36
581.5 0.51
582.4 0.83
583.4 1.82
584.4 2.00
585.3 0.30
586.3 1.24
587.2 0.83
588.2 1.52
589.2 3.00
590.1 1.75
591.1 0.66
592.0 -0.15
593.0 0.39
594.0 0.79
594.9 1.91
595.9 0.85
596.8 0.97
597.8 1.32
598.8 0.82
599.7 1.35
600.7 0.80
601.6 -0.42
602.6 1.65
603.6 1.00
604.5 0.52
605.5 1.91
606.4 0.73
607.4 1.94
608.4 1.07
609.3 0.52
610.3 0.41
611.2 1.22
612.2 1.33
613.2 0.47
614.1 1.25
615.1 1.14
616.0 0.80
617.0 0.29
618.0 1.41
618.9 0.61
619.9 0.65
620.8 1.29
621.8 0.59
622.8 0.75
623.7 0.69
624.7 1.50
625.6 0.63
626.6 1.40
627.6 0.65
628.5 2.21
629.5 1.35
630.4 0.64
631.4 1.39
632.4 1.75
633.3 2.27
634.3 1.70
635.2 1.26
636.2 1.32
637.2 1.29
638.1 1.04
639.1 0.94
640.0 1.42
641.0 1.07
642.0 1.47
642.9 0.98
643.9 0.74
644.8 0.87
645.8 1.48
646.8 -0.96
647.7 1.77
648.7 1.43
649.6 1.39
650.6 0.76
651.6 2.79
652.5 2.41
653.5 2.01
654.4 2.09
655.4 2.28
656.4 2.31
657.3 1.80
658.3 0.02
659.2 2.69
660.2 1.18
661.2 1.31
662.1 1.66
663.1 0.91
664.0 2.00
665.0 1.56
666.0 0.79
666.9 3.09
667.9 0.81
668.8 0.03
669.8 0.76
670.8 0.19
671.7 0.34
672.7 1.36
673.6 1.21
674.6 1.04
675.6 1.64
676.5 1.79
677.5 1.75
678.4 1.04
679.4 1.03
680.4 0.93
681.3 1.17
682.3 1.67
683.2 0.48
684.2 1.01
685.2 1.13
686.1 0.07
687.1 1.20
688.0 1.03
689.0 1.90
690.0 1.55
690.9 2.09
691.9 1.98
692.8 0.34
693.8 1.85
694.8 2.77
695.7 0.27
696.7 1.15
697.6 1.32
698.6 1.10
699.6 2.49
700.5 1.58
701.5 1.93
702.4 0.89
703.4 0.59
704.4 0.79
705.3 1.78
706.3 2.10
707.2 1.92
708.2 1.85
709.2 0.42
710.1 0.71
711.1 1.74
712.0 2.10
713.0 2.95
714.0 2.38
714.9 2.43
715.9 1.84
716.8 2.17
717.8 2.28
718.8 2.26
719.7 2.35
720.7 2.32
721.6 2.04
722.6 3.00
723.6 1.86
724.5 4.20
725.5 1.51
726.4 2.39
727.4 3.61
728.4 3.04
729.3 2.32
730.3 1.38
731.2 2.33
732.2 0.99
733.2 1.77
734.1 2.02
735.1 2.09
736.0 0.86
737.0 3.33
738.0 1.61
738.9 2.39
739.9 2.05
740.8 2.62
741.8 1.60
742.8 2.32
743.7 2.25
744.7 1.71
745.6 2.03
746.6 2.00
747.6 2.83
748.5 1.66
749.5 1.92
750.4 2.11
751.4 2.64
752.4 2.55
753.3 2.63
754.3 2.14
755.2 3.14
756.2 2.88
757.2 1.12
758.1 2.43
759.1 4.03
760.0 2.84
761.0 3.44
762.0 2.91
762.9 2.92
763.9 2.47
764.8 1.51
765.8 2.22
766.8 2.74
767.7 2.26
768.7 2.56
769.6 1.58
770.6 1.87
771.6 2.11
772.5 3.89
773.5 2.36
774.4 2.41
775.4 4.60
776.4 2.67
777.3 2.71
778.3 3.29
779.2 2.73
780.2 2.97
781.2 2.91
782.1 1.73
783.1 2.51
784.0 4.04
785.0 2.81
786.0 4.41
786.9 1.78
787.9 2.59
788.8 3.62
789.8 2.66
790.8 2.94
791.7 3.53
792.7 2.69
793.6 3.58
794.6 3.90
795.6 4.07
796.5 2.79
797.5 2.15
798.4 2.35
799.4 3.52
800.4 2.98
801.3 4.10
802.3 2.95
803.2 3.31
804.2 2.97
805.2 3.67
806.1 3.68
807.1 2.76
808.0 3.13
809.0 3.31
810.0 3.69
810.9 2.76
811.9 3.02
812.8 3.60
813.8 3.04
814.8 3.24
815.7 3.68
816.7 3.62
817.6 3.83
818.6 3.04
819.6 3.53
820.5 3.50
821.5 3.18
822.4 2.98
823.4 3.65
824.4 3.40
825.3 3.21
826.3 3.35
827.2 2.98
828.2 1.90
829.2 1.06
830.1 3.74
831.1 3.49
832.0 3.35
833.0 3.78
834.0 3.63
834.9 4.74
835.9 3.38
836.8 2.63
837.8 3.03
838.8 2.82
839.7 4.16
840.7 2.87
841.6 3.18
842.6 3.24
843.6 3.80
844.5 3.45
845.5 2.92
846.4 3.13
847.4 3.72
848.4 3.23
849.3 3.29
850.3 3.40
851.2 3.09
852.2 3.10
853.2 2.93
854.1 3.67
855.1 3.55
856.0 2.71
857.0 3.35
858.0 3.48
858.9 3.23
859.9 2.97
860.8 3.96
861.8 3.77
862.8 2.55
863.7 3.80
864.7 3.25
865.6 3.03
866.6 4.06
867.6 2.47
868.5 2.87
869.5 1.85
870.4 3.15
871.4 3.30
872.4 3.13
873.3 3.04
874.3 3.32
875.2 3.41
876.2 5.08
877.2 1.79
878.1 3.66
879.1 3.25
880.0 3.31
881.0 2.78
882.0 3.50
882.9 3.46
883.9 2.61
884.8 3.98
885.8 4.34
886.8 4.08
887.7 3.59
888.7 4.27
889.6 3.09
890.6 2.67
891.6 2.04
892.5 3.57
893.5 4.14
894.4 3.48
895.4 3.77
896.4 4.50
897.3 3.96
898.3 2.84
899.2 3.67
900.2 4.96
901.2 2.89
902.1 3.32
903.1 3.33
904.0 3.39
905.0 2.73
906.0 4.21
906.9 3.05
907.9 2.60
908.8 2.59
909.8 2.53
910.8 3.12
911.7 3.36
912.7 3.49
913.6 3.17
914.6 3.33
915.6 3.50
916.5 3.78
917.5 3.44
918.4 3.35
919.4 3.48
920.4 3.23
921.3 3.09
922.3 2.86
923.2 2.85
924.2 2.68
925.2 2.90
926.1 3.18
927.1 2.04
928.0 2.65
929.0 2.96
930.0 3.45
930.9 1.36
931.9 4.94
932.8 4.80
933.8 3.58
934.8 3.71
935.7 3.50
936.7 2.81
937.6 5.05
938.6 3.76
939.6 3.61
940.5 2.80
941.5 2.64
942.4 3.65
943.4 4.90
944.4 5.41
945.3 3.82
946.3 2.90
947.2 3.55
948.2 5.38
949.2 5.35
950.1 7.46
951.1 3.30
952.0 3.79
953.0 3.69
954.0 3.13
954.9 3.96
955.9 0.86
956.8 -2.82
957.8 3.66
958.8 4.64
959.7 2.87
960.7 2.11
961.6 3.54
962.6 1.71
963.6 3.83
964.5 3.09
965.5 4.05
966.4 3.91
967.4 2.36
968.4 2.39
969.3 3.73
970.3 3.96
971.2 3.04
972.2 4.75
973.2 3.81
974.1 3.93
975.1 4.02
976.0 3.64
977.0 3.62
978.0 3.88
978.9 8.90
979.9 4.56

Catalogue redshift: 0.79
